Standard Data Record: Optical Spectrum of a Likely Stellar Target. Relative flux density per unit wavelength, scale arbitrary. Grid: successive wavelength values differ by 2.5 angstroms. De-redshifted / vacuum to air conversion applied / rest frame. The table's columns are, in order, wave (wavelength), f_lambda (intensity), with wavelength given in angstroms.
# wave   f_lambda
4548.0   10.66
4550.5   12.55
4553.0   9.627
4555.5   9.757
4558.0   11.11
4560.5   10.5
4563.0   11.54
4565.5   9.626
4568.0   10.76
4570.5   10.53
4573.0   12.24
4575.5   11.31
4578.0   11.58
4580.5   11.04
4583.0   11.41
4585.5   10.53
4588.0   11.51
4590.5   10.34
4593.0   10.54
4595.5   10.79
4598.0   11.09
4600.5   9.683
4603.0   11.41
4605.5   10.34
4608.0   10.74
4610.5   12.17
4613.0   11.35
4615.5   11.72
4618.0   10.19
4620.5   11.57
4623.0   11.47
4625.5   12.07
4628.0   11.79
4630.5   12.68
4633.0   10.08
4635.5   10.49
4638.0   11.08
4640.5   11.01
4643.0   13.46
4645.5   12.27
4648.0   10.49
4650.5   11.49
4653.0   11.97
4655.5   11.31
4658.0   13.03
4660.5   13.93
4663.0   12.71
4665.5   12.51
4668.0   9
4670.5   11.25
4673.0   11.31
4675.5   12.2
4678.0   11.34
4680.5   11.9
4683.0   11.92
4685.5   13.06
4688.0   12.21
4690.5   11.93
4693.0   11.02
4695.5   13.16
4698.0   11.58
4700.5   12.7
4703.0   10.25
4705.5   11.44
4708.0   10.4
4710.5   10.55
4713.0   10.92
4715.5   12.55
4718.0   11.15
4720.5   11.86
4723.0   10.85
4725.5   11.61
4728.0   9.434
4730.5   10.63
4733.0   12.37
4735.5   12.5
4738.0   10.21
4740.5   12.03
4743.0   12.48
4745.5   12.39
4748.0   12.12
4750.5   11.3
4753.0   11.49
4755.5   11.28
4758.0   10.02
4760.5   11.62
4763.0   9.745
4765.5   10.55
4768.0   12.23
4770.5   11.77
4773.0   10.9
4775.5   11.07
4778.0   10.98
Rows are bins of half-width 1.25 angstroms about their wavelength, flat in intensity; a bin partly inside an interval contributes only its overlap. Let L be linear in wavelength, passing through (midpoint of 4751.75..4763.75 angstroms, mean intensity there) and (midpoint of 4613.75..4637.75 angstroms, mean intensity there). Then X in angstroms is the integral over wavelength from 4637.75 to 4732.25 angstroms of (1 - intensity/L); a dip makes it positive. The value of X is -4.2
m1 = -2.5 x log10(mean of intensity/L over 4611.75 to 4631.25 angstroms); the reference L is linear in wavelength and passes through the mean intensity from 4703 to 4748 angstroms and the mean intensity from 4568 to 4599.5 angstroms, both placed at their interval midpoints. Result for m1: -0.04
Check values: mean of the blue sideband 11.1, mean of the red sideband 11.4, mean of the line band 11.6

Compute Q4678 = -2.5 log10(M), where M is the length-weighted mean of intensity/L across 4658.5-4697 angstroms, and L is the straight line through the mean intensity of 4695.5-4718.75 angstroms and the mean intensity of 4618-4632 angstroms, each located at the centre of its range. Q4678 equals -0.044 mag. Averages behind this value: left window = 11.7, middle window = 12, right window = 11.4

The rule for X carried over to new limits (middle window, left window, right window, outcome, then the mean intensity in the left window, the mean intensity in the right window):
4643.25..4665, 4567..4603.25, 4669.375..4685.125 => -1.3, 11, 11.7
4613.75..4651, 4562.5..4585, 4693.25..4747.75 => -0.7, 11.1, 11.5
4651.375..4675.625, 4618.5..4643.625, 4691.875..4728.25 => -1.0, 11.5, 11.4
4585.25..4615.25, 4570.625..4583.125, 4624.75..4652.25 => 1.5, 11.4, 11.5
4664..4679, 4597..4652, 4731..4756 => 0.3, 11.3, 11.8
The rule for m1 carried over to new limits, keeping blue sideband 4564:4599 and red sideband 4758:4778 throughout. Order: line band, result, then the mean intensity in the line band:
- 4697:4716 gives -0.02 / 11.2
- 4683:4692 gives -0.12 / 12.3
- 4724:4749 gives -0.05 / 11.6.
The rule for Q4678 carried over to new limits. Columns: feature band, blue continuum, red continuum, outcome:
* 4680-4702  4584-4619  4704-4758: -0.09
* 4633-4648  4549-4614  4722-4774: -0.04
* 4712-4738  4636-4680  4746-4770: 0.01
